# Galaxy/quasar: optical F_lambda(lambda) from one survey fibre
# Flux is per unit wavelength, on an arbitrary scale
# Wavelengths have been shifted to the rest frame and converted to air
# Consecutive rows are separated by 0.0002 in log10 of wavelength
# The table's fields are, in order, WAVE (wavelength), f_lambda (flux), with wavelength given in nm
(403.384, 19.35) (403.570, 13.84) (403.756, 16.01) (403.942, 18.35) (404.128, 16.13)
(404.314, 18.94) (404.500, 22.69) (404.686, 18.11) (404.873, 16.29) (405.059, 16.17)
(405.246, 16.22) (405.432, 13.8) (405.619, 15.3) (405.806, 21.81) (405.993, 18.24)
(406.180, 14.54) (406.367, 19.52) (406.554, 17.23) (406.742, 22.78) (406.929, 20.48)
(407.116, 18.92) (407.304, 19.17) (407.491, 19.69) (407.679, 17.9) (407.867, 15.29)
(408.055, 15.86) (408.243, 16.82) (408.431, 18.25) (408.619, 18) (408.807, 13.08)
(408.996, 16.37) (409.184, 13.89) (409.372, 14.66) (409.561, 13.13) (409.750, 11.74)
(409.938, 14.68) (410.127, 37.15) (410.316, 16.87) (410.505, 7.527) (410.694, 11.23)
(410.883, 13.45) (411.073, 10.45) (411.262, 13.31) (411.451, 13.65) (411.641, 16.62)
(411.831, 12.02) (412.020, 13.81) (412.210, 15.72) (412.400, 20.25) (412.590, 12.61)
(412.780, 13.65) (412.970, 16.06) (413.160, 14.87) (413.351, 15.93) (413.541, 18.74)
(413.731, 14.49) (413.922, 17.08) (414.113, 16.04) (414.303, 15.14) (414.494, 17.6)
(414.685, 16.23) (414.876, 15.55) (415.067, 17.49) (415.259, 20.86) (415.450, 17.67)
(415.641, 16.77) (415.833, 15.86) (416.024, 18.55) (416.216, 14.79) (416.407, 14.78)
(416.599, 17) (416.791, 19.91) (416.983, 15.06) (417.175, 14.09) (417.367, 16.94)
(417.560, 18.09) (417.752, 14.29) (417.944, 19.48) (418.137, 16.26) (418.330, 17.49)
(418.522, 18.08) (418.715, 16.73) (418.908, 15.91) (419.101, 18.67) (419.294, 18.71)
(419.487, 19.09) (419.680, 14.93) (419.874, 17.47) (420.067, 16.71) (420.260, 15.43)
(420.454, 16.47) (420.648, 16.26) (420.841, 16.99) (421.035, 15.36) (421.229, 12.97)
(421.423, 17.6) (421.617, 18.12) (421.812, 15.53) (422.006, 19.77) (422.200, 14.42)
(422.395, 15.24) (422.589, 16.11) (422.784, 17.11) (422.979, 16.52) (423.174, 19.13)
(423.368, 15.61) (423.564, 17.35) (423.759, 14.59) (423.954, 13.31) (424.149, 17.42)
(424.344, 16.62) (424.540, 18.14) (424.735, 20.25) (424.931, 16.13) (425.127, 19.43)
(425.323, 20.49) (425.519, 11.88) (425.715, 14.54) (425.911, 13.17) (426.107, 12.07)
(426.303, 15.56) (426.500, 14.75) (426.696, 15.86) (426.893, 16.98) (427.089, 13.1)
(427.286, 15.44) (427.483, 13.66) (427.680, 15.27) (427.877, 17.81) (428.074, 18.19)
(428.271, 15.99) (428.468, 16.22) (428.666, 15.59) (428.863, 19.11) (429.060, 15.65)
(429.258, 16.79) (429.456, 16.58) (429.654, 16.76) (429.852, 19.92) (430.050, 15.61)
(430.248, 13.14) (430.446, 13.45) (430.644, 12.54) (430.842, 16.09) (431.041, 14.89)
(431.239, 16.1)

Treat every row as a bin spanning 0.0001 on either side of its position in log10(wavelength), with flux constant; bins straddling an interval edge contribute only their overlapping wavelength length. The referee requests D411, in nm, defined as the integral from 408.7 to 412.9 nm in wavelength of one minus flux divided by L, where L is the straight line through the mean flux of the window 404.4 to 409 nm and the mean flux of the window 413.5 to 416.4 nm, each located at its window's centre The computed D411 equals 0.589 nm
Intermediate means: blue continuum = 17.7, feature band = 14.8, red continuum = 16.8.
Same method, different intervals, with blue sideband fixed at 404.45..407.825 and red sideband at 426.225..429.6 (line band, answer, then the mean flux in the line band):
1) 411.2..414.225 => 0.38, 15.3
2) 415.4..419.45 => 0.03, 16.9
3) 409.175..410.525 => 0.07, 16.8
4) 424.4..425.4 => -0.15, 18.7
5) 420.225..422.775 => 0.07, 16.2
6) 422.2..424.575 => 0.03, 16.3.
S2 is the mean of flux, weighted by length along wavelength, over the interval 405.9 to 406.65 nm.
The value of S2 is 17.4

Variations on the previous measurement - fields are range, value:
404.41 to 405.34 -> 17.9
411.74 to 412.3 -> 13.9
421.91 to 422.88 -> 16.5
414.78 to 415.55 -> 17.9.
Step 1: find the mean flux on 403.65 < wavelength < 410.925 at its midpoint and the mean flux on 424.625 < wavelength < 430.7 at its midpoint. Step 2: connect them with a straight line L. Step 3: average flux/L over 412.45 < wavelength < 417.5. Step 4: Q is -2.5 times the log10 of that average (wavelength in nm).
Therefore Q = 0.02 mag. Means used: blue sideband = 17.1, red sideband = 15.9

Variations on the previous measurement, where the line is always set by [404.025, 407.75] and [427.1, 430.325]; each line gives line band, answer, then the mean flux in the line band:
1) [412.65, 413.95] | 0.12 mag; 15.7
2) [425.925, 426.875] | 0.13 mag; 14.6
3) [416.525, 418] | 0.03 mag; 16.8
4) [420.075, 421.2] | 0.07 mag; 16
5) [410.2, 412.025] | 0.33 mag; 13.1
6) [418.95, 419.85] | -0.04 mag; 17.7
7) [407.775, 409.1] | 0.11 mag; 16.2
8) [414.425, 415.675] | 0.00 mag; 17.5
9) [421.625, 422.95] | 0.02 mag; 16.5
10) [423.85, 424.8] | -0.02 mag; 17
